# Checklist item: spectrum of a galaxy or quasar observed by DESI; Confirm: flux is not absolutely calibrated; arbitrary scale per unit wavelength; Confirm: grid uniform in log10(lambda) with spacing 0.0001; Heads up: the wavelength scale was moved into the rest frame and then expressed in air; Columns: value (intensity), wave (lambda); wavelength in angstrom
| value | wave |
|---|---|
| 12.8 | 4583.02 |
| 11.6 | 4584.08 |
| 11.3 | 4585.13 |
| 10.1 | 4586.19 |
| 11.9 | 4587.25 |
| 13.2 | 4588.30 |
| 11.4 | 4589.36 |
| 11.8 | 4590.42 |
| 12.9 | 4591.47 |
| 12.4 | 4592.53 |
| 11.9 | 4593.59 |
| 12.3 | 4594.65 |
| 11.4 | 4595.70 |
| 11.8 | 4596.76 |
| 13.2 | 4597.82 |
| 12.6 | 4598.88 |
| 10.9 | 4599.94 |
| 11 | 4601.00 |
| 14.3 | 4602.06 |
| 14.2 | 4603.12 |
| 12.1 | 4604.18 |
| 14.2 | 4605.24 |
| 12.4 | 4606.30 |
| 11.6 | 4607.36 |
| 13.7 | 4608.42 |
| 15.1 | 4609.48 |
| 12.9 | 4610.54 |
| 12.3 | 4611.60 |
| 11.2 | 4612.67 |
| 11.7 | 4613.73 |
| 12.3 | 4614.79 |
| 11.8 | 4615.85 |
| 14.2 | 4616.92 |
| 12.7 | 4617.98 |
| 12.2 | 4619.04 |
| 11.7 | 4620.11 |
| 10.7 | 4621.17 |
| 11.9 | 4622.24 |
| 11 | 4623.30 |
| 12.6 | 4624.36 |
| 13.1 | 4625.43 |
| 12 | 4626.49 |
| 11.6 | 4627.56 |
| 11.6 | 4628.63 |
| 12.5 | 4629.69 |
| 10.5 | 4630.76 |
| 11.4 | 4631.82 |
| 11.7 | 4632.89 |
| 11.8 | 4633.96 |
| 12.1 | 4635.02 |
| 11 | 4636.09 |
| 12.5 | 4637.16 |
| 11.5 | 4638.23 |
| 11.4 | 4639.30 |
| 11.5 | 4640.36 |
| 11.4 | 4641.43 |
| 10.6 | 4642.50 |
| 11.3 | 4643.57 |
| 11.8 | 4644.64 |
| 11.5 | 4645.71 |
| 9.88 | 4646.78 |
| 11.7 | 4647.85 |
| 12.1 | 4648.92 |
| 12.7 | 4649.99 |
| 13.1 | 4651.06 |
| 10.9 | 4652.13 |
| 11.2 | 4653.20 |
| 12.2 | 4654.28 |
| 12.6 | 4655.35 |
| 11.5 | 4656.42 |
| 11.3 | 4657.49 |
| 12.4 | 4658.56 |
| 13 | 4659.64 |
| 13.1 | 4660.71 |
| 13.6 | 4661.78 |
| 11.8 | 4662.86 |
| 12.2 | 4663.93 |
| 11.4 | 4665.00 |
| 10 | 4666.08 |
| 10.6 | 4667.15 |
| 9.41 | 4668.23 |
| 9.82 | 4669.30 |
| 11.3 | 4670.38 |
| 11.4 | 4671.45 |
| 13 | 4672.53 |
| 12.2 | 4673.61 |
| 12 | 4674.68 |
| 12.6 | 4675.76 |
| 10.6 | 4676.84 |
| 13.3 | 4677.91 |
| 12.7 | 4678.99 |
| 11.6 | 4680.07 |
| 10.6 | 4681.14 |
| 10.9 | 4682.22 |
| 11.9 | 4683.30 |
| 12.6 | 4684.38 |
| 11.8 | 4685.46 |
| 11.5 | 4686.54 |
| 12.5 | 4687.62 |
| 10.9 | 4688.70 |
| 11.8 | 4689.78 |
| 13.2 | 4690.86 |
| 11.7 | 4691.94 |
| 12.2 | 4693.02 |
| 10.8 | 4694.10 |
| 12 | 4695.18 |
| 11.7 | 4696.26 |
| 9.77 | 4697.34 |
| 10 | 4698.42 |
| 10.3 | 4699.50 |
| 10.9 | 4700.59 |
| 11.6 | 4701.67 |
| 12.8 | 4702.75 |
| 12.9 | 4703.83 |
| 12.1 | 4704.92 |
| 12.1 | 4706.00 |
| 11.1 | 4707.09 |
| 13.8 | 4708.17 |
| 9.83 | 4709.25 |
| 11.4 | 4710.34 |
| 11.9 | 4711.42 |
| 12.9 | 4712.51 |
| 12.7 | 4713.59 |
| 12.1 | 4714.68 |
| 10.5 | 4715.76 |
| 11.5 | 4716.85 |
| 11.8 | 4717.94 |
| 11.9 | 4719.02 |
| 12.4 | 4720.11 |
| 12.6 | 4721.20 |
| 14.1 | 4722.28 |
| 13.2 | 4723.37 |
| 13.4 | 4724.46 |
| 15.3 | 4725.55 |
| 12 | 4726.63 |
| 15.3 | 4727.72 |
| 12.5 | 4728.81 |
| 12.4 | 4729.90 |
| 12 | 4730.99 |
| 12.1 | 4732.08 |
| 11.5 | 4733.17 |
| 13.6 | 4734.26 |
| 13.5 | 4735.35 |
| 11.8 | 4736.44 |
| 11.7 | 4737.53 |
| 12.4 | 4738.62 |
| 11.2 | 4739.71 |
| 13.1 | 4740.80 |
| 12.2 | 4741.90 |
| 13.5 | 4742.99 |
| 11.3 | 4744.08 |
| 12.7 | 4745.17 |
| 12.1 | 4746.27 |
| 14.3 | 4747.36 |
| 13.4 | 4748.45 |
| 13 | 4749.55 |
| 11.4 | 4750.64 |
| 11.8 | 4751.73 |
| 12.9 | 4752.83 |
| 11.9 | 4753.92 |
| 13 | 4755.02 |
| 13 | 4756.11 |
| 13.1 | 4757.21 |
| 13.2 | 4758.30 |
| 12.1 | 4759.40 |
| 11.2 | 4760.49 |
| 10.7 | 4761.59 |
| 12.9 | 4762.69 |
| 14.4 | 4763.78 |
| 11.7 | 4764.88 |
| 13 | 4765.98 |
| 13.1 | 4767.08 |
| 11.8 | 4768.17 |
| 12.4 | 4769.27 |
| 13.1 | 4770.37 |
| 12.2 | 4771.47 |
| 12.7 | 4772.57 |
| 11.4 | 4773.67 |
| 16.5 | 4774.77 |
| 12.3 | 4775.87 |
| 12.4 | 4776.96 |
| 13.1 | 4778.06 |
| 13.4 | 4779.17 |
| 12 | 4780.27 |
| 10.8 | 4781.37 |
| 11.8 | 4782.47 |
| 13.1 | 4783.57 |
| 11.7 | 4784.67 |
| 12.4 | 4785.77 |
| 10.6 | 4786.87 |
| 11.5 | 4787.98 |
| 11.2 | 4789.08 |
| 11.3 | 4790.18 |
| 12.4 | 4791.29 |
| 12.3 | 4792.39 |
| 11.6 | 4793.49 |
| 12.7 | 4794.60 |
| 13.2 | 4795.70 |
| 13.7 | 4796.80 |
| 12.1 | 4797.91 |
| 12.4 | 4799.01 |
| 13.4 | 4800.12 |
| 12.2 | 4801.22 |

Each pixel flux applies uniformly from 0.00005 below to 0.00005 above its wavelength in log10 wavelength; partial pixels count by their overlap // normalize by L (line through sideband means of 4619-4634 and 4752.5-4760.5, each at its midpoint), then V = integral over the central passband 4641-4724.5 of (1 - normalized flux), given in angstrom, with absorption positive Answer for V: 2.4 angstrom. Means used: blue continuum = 11.7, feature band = 11.8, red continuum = 12.6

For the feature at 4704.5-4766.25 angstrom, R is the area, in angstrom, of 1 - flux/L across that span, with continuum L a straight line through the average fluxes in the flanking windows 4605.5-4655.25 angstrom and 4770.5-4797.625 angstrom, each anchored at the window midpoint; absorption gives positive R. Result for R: -1.21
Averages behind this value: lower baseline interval 11.9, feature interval 12.5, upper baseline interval 12.4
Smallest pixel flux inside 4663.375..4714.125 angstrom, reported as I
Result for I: 9.41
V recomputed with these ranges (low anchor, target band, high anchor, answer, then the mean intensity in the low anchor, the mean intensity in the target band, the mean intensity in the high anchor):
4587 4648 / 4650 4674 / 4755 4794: 0.8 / 12.1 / 11.7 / 12.4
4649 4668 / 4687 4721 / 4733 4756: 1.5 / 11.9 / 11.7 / 12.5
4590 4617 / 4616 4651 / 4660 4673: 0.7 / 12.5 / 11.8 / 11.5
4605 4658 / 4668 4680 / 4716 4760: 0.5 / 12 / 11.7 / 12.6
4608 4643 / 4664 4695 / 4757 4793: 1.4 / 12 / 11.6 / 12.4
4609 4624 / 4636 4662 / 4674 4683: 0.4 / 12.3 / 11.8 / 11.8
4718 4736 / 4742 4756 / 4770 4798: 0.1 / 13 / 12.6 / 12.4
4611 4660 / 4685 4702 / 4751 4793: 0.9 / 11.8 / 11.4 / 12.4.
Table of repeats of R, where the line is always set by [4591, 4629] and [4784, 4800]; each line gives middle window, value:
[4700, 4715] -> 0.3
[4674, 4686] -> 0.4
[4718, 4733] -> -0.9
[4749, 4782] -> -1.1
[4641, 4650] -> 0.7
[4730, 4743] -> -0.1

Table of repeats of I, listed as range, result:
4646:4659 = 9.88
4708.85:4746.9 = 9.83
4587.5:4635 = 10.5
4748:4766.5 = 10.7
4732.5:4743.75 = 11.2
